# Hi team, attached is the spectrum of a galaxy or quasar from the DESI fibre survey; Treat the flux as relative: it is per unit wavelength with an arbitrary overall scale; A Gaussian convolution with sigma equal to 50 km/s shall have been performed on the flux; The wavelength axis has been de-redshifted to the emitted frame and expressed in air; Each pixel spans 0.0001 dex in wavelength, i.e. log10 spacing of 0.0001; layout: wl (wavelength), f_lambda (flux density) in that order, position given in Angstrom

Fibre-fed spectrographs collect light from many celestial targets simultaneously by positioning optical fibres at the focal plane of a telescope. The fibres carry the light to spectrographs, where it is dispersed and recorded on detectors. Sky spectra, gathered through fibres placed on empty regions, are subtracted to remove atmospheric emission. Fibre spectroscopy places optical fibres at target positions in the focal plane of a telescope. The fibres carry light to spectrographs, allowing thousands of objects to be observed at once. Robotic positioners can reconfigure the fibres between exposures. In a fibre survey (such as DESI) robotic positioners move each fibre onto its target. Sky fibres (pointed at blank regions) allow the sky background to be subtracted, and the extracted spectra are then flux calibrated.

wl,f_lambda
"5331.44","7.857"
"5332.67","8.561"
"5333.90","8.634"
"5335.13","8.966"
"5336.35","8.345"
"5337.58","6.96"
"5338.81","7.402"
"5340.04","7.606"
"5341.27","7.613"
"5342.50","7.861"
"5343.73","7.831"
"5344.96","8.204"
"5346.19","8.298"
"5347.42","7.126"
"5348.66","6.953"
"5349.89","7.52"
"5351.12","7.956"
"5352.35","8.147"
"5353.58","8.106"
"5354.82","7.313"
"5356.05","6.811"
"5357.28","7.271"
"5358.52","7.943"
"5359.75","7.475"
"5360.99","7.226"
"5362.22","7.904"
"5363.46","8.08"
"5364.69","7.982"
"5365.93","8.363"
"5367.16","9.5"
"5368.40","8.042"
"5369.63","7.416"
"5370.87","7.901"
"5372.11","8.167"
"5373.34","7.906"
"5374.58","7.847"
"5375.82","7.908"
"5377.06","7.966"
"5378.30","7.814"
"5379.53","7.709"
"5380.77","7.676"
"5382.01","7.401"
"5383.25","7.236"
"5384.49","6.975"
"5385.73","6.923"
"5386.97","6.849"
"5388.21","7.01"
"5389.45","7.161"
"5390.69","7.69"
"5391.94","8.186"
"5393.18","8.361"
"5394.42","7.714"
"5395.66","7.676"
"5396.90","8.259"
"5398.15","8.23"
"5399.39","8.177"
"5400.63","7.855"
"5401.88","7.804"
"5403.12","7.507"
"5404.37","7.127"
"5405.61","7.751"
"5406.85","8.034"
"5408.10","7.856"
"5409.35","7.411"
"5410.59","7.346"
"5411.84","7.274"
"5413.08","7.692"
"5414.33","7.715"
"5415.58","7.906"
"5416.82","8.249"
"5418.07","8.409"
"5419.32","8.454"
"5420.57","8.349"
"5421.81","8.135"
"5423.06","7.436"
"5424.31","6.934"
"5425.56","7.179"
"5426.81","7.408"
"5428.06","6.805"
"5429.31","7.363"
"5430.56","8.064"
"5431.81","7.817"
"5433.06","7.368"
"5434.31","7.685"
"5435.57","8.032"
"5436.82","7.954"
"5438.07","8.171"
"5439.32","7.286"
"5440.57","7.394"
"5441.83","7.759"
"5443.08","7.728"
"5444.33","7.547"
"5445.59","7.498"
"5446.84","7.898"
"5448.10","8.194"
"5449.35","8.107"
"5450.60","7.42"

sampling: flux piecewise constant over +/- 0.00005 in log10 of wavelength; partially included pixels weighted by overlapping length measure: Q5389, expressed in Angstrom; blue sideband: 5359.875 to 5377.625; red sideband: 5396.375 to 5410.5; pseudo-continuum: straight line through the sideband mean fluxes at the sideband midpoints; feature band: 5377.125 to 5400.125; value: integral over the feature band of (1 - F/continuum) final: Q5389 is 0.8 Angstrom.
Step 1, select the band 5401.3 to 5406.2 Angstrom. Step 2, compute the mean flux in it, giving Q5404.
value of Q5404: 7.55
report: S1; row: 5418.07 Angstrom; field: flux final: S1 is 8.409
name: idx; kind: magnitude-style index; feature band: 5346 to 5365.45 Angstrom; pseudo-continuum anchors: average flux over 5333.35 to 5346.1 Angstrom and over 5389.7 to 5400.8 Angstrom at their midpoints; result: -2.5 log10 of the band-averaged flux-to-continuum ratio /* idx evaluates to 0.05 mag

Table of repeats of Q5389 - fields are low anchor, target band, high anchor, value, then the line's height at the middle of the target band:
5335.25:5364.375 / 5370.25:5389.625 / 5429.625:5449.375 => 0.43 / 7.71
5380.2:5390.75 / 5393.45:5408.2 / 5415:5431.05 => -0.86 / 7.41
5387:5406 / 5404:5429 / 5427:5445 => 0.03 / 7.69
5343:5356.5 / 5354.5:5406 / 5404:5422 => 0.27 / 7.76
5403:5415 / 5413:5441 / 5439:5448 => -0.49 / 7.6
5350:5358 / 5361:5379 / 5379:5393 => -1.30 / 7.49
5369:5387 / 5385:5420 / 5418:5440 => -0.39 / 7.65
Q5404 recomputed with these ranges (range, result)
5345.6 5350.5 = 7.46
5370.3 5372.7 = 8.02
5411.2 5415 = 7.55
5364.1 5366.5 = 8.16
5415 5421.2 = 8.29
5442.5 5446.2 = 7.58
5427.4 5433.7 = 7.49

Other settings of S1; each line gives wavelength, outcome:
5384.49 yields 6.975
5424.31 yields 6.934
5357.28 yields 7.271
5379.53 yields 7.709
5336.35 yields 8.345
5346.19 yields 8.298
